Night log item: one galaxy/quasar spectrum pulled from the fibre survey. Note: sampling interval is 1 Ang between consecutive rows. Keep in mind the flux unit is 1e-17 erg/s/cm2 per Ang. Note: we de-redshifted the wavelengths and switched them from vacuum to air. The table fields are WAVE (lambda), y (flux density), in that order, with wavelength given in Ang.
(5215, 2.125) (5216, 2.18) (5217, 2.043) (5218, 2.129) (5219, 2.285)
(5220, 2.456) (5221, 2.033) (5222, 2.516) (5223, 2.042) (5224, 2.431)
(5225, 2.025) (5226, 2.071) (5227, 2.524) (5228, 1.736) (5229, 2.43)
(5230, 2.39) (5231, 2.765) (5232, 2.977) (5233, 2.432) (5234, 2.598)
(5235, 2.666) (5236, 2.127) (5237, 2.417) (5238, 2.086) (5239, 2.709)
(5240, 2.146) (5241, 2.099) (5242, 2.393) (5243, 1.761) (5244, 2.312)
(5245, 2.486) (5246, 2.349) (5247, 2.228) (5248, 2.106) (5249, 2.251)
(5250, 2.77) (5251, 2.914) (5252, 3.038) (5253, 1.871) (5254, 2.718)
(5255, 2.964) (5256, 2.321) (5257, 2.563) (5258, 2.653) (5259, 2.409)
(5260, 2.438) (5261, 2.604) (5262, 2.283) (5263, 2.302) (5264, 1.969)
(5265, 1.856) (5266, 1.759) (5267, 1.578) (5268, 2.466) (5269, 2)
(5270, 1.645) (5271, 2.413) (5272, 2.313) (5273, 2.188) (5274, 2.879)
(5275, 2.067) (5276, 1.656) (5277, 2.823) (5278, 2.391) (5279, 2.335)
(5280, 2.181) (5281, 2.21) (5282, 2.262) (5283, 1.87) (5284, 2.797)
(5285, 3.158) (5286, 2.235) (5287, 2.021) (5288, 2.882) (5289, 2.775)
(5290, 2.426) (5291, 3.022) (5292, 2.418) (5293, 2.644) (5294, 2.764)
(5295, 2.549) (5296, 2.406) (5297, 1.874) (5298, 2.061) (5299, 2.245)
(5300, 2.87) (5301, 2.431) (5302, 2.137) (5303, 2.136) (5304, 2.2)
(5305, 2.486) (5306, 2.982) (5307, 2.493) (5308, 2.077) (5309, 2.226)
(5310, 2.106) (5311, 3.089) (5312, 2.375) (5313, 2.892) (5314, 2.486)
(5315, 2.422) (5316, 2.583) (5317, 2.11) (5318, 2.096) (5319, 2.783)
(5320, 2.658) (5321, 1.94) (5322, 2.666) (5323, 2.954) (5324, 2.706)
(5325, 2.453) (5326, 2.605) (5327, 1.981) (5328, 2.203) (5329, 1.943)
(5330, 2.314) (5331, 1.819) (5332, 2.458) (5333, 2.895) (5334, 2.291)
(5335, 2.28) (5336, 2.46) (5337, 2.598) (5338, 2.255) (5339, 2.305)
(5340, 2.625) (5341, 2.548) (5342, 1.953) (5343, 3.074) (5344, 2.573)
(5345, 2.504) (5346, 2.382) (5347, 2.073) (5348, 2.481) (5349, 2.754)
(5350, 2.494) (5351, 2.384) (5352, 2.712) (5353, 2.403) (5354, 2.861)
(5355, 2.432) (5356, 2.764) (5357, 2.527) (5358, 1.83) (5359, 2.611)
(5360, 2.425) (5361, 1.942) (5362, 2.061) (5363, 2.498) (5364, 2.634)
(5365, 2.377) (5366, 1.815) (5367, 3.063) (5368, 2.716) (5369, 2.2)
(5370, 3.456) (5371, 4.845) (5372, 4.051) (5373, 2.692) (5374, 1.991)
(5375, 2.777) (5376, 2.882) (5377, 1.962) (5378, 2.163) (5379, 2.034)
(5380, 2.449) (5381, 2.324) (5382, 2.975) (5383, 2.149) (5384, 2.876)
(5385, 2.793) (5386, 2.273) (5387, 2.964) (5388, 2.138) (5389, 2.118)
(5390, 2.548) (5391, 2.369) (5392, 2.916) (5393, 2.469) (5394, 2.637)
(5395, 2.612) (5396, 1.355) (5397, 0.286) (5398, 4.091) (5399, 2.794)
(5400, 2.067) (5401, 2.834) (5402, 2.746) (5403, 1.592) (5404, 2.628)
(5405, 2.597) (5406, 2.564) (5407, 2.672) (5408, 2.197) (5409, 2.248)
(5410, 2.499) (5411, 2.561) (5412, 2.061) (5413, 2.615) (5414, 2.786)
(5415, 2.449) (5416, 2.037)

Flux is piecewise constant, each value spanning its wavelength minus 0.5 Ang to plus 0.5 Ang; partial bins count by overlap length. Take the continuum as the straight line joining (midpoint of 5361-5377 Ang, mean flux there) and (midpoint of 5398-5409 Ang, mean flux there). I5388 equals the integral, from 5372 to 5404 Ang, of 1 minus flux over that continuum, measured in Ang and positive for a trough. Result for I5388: 2.27 Ang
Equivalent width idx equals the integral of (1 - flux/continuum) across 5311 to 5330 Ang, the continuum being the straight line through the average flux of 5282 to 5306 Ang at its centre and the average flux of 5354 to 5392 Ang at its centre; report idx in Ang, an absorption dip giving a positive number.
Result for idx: 0.35 Ang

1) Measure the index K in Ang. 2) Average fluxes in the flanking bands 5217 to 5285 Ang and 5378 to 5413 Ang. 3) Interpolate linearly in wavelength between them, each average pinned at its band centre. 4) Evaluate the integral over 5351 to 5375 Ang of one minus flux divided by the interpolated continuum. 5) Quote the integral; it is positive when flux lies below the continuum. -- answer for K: -2.4 Ang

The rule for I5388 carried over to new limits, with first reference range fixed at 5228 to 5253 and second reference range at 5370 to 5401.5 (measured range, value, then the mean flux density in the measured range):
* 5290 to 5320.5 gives 0.4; 2.45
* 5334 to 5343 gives 0.4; 2.41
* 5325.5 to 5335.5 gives 0.9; 2.28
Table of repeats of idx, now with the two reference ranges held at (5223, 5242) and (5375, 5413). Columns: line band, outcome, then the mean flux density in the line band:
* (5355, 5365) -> 0.2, 2.37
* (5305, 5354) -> -1.1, 2.45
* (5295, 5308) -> 0.2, 2.36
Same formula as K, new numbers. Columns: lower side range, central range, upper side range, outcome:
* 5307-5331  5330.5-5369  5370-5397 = 0.7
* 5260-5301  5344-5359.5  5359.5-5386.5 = 0.4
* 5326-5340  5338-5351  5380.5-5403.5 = -0.7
